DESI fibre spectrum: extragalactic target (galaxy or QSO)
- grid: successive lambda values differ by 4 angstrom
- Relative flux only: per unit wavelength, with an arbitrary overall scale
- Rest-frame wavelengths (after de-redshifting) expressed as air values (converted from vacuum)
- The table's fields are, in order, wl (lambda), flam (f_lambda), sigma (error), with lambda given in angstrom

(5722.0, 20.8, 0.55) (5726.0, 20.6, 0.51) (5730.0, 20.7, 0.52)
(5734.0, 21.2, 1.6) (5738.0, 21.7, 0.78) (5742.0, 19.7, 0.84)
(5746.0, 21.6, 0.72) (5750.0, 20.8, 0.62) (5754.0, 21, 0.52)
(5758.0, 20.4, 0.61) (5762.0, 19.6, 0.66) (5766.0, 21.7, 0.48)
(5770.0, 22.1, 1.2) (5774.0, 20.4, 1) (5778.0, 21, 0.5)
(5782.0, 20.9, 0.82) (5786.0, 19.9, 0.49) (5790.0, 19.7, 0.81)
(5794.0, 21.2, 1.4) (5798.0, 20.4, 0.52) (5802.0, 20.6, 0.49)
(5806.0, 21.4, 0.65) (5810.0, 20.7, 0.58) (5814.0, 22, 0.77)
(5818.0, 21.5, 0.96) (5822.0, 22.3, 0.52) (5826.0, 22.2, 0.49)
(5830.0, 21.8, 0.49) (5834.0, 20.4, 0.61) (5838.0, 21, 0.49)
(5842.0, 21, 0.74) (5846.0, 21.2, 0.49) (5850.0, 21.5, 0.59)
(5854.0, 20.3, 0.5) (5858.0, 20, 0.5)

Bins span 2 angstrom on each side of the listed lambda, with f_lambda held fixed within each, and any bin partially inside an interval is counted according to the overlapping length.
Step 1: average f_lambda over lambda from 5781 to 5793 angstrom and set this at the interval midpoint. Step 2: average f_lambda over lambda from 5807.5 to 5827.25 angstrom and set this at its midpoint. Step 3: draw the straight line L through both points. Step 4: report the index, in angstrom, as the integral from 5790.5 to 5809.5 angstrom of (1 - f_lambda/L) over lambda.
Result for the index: 0.0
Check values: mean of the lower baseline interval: 20.2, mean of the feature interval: 20.8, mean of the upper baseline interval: 21.7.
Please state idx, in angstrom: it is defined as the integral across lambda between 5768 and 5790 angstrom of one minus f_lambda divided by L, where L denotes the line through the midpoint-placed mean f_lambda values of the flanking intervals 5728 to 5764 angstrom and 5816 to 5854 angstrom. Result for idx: 0.2 angstrom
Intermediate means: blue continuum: 20.7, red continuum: 21.4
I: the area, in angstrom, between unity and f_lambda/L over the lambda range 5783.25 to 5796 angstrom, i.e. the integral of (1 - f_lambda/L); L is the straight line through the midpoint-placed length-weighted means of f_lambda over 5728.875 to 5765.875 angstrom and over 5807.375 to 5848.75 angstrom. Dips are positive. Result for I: 0.5 angstrom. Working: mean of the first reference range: 20.8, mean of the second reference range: 21.4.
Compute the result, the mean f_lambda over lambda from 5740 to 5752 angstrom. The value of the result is 20.7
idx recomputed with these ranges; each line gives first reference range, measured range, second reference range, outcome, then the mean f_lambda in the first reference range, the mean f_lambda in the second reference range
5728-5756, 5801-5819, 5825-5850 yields -0.1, 21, 21.2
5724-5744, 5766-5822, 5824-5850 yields 0.2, 20.8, 21.3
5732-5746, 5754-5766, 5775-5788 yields 0.2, 21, 20.6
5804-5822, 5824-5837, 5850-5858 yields -0.2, 21.5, 20.5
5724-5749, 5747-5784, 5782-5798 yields -0.5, 20.9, 20.4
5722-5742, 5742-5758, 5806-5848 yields 0.1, 20.9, 21.4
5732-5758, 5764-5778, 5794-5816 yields -0.2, 21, 21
